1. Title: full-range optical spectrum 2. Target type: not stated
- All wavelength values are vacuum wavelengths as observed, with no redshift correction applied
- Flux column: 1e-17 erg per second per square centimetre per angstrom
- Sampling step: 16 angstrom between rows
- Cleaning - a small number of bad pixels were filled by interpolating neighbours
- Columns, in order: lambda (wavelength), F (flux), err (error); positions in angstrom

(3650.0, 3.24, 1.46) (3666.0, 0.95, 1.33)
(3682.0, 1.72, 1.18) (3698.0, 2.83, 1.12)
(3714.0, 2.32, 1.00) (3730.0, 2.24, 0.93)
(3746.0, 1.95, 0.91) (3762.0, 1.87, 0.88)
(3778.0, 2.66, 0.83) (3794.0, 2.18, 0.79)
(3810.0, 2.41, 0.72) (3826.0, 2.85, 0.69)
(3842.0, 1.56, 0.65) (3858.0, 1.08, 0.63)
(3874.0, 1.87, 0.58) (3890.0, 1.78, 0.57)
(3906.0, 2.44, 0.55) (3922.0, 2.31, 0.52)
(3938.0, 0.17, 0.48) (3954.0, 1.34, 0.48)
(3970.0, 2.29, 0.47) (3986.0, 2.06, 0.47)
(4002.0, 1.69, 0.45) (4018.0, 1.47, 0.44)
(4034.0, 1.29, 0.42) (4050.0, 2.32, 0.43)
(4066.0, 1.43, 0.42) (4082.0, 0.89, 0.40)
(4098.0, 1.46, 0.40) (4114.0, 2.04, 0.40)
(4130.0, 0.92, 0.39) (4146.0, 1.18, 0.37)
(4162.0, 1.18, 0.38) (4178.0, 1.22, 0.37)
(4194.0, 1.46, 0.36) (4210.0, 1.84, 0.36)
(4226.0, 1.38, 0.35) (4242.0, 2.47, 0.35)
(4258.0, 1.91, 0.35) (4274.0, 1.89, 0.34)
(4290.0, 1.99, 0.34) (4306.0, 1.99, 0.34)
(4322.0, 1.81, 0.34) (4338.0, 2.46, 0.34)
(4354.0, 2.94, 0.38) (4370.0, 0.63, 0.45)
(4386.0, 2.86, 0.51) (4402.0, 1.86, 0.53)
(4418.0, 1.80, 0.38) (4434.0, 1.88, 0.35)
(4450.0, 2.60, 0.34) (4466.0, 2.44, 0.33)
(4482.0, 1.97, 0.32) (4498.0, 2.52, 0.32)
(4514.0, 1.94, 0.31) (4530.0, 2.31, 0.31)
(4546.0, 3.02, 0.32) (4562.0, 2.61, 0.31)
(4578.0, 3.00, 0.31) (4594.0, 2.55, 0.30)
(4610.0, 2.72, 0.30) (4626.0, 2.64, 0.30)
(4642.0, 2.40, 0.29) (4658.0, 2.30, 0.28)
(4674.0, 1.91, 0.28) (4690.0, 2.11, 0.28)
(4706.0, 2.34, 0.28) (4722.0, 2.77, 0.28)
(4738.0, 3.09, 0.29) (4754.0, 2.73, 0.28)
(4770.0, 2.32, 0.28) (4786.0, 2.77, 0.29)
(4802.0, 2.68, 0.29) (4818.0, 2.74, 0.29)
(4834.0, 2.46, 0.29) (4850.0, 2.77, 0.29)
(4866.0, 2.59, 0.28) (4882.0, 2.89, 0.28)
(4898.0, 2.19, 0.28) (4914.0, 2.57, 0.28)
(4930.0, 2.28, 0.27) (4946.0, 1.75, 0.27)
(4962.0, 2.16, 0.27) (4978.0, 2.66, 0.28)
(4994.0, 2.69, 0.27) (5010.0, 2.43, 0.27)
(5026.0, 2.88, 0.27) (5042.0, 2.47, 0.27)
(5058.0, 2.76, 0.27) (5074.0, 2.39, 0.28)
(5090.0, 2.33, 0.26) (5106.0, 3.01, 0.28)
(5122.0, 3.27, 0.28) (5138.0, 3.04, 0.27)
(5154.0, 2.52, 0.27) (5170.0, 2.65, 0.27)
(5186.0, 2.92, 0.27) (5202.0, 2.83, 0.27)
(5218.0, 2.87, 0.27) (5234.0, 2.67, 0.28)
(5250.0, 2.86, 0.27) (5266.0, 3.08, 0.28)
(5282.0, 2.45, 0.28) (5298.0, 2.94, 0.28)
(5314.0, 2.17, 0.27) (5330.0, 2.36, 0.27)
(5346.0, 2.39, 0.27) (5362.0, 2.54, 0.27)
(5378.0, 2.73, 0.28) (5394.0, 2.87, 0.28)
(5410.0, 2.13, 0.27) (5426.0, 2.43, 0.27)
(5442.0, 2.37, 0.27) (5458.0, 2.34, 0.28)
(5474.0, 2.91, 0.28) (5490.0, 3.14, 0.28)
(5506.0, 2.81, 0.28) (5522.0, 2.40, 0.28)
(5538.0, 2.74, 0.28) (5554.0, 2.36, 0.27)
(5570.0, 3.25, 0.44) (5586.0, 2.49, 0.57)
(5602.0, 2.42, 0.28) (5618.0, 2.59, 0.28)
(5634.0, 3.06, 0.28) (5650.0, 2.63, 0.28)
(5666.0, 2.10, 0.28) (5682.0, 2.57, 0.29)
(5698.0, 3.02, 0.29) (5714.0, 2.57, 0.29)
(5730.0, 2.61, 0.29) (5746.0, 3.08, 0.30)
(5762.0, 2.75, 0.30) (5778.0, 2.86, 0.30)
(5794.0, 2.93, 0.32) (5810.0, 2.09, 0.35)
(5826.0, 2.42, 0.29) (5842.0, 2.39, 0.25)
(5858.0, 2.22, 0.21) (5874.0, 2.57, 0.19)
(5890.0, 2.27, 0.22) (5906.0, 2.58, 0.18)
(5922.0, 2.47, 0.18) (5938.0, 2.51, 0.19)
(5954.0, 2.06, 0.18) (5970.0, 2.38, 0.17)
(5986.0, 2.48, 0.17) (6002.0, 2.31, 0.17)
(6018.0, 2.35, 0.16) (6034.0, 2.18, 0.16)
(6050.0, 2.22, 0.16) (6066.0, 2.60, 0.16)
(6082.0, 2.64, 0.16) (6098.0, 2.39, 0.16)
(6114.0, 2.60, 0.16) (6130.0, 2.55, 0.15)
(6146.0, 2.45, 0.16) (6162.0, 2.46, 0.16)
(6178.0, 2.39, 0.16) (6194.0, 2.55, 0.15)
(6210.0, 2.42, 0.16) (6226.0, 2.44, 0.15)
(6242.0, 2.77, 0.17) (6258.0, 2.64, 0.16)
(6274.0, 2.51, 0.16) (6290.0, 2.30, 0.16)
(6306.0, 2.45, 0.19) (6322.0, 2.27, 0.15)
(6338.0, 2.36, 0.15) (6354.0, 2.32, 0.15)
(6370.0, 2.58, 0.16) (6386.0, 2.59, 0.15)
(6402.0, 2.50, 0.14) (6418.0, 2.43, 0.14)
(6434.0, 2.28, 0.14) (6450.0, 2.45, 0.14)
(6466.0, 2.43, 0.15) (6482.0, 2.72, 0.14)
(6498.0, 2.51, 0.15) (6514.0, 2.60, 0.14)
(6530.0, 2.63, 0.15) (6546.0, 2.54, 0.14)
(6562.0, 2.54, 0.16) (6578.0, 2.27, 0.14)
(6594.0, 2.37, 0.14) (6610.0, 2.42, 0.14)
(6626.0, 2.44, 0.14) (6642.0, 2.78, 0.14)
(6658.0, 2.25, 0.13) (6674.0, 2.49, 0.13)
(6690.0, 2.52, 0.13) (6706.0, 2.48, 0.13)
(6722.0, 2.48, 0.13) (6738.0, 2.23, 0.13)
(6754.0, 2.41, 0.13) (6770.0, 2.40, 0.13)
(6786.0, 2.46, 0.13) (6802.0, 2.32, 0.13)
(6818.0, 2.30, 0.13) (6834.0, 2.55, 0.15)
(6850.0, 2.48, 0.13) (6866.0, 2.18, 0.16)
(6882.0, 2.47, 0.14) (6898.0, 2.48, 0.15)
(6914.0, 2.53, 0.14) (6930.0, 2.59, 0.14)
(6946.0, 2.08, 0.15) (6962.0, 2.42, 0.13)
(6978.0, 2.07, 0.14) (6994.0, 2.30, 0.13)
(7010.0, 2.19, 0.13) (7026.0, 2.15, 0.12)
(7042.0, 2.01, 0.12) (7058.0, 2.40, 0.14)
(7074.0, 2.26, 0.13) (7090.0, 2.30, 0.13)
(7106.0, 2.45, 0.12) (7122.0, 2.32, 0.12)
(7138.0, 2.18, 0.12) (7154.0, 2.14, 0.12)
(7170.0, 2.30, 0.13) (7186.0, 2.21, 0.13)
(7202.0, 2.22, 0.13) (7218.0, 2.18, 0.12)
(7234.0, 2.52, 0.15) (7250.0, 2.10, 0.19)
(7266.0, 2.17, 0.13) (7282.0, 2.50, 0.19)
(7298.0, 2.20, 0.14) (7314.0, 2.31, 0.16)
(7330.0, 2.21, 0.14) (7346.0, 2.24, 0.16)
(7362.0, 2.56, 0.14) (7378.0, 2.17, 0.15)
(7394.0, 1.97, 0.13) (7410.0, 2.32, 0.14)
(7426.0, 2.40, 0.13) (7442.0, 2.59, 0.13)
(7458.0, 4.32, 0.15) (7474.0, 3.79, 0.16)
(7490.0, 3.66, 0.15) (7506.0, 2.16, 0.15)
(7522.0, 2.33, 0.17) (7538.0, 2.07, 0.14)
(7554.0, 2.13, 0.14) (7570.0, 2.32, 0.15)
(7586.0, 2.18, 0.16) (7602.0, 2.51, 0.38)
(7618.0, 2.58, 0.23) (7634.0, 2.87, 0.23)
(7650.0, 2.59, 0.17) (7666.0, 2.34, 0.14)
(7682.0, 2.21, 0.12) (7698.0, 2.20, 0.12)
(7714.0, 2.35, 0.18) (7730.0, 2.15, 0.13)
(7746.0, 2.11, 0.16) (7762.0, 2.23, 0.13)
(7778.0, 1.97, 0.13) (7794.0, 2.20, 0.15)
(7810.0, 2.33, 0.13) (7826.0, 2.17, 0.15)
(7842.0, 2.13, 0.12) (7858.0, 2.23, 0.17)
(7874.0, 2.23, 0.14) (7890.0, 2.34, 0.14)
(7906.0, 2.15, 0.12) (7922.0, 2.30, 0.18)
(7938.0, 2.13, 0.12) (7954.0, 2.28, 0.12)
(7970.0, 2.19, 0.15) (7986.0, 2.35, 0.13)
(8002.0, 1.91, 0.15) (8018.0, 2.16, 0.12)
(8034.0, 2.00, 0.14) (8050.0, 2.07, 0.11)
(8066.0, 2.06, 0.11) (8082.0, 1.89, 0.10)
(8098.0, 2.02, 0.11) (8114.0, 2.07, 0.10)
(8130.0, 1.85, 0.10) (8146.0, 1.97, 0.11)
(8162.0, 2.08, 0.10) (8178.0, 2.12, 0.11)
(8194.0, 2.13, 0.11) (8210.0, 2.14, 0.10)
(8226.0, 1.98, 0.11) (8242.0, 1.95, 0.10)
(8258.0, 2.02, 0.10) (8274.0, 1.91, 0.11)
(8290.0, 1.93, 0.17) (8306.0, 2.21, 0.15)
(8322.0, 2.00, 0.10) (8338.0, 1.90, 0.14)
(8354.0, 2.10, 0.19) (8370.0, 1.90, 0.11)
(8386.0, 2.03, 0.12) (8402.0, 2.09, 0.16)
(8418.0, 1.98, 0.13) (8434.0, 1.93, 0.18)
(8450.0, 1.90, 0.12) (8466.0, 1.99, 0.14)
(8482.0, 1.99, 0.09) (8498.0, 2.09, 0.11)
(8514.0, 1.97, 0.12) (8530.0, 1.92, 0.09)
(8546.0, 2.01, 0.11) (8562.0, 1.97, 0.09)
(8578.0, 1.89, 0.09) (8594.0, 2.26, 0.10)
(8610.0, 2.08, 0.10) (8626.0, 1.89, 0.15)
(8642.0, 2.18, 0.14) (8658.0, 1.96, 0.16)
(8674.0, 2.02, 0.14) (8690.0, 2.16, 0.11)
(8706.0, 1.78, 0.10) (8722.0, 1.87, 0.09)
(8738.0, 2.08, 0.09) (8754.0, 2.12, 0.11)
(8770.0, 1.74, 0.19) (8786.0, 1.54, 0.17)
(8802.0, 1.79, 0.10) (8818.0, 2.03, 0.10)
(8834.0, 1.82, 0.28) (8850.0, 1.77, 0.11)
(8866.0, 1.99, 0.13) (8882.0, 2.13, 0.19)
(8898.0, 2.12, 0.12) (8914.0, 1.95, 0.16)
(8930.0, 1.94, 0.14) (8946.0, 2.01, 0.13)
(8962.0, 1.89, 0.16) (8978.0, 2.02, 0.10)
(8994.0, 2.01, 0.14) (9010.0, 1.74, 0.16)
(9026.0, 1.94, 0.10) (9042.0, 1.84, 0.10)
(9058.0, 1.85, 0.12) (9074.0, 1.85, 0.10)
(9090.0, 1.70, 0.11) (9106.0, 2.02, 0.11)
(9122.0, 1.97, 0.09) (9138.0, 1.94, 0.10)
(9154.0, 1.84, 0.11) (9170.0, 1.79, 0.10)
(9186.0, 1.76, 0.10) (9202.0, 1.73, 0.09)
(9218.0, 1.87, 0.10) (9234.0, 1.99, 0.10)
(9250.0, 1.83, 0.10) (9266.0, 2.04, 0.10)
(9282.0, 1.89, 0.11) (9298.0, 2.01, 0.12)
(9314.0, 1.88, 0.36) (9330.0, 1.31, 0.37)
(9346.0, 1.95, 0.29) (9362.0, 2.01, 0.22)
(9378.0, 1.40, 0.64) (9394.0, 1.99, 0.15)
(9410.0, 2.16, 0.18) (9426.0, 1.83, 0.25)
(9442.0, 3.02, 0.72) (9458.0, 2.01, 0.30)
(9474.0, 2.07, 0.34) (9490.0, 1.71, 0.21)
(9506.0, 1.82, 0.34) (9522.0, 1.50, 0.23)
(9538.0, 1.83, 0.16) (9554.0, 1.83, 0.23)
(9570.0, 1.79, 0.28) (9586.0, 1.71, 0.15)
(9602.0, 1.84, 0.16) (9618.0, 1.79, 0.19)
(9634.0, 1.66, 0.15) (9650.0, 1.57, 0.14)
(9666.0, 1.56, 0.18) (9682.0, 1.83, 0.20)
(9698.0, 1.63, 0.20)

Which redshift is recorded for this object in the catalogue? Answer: 0.14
